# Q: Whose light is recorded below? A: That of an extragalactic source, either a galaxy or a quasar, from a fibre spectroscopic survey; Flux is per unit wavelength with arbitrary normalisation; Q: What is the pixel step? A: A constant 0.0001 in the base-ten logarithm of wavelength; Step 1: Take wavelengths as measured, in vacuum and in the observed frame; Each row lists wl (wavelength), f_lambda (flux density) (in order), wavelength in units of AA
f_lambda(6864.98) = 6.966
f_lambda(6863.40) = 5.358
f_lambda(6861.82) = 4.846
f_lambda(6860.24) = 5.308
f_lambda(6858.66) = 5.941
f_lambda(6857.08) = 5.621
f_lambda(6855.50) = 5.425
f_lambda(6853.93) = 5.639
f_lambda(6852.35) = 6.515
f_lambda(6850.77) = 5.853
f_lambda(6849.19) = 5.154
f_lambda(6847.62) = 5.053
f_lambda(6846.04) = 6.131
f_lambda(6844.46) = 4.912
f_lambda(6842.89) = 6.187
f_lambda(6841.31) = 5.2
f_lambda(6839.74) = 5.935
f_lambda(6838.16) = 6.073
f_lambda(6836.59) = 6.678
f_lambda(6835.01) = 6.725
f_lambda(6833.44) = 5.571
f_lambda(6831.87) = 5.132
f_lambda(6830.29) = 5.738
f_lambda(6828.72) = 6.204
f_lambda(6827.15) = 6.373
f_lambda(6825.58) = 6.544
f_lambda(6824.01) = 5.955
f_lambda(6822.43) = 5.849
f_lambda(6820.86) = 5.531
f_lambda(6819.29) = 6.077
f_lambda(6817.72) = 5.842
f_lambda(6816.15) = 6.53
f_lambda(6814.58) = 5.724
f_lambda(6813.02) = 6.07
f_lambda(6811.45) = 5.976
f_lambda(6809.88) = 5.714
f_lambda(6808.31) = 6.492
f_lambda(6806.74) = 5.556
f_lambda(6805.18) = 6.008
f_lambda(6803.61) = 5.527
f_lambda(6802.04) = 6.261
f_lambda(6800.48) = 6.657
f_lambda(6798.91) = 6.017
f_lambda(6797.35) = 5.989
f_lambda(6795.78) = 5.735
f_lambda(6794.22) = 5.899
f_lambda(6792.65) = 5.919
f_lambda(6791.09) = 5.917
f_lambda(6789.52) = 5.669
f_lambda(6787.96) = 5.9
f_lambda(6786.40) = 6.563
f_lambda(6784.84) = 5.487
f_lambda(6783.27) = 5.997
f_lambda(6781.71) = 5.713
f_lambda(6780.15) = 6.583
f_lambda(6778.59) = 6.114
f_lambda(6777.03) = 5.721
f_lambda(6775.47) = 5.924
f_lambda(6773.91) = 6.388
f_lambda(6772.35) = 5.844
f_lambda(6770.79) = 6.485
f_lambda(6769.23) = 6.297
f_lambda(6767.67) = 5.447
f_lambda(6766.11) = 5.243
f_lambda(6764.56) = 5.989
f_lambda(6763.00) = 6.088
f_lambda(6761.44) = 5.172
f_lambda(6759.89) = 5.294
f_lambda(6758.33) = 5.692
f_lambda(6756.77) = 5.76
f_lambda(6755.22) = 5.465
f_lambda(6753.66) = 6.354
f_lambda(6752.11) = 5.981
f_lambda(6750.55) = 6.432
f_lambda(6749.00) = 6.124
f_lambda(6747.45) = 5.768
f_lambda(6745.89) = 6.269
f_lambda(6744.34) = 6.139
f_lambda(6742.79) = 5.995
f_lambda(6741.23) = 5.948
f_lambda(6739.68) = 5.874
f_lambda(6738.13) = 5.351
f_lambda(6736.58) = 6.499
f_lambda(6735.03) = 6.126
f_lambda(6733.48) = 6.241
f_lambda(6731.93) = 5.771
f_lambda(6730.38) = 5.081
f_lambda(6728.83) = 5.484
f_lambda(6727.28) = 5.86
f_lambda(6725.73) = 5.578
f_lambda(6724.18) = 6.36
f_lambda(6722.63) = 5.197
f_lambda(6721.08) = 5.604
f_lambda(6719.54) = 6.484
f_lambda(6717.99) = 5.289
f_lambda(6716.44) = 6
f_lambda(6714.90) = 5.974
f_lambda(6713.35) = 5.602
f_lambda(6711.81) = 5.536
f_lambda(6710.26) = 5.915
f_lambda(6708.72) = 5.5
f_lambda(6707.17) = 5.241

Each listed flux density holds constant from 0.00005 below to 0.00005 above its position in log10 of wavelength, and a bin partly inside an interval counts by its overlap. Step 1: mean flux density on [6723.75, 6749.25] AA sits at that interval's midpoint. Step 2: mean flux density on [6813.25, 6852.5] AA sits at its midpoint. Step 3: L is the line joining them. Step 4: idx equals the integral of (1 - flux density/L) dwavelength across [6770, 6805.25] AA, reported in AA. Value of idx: -0.7 AA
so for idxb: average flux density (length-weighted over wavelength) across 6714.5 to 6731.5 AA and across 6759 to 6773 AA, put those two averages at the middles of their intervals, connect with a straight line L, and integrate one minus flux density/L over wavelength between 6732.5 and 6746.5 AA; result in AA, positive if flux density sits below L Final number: -0.8 AA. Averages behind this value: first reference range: 5.71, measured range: 6.04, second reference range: 5.76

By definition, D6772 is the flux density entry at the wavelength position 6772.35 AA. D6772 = 5.844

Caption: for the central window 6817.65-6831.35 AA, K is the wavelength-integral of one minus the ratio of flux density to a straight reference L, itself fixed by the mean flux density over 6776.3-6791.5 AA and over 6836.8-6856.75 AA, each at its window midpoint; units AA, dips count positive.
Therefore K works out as -0.5 AA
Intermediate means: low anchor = 5.97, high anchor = 5.7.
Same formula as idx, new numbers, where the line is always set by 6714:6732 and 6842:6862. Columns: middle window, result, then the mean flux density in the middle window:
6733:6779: -1.9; 5.93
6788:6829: -2.6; 6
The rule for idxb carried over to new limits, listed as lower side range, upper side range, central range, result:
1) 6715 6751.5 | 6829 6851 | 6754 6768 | 0.6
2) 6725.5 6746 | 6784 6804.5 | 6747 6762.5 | 0.2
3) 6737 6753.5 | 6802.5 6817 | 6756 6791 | 0.6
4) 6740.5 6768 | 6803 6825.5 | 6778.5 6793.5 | -0.2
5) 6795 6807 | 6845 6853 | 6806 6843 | -0.9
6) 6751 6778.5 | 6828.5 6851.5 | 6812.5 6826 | -0.5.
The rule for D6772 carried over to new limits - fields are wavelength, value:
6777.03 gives 5.721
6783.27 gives 5.997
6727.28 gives 5.86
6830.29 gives 5.738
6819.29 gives 6.077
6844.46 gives 4.912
